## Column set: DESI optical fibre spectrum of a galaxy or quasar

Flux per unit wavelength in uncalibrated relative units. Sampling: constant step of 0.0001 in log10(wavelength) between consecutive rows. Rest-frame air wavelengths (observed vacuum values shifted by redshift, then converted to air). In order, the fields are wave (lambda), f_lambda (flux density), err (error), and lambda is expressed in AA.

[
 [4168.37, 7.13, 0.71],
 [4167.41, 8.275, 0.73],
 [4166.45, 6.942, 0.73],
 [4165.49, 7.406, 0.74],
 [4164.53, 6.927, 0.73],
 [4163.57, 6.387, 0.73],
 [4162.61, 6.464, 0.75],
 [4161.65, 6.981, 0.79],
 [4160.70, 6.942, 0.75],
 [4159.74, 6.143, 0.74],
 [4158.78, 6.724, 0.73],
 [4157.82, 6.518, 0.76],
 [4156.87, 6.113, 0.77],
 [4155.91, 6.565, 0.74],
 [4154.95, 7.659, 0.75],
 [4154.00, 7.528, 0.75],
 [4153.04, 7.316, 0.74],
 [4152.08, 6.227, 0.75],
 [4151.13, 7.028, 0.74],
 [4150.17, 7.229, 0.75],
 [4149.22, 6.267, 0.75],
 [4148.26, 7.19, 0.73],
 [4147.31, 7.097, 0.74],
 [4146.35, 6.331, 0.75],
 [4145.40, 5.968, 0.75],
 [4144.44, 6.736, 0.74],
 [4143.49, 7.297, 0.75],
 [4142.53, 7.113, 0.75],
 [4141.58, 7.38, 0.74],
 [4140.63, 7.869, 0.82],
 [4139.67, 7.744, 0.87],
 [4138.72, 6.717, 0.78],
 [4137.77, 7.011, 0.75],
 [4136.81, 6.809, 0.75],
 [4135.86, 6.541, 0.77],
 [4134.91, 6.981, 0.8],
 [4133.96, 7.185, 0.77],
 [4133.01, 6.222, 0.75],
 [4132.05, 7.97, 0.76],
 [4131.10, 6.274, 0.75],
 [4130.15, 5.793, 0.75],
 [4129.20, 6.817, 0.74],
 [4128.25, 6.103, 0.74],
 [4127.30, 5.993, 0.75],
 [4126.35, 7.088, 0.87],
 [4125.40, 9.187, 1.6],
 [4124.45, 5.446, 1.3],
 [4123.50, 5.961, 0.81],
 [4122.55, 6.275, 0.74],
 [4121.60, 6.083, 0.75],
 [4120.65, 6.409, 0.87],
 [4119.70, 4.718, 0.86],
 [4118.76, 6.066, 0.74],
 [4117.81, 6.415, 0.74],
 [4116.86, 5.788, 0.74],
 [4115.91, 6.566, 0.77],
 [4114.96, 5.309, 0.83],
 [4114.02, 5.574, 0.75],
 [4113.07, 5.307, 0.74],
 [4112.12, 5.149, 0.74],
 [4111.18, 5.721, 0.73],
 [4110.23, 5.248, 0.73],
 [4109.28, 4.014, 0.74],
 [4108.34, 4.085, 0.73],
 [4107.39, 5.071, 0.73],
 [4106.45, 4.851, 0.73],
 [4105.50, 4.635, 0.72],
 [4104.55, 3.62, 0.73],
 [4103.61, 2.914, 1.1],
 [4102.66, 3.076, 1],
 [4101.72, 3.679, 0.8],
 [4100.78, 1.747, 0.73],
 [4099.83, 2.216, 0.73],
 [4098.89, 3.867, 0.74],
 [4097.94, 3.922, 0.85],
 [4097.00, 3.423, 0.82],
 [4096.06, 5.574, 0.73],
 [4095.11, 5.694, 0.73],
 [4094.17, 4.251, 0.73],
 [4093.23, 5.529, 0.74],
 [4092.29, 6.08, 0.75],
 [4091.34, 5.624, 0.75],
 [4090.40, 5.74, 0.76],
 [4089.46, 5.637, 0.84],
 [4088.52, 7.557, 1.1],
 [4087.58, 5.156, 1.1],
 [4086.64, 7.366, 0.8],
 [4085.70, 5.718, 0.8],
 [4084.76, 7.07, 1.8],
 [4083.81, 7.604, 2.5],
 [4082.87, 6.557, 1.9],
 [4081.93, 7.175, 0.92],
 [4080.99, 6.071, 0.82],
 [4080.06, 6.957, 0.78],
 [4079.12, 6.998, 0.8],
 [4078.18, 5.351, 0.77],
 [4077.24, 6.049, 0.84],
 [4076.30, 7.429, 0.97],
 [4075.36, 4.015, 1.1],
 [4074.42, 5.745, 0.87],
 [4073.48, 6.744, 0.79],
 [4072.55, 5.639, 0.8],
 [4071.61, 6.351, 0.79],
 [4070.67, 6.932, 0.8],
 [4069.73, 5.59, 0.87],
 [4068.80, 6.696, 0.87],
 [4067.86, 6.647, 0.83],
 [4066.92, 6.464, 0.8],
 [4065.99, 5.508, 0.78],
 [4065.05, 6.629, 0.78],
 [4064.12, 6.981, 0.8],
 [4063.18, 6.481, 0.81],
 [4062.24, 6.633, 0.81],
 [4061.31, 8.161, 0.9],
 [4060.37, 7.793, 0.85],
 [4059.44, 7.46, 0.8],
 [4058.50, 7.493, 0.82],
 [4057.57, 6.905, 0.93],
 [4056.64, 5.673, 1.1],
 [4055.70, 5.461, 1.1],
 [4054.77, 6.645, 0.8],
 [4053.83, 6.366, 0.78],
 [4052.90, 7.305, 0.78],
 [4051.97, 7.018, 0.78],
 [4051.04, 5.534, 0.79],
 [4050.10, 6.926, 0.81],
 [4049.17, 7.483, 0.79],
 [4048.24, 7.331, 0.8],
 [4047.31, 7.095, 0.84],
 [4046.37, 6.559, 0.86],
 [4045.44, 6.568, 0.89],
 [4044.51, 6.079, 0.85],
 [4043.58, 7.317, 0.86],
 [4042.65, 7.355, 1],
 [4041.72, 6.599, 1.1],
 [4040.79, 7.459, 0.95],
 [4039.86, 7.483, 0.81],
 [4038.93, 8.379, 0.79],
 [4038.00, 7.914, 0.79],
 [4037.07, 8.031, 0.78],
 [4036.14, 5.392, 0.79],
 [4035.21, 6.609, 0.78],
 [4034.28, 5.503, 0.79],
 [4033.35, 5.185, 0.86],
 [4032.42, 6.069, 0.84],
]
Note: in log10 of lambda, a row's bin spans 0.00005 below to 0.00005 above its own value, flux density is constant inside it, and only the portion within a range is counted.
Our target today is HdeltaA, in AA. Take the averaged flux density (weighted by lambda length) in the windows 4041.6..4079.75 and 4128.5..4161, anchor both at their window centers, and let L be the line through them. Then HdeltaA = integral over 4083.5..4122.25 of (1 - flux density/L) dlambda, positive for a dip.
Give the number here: 9.24 AA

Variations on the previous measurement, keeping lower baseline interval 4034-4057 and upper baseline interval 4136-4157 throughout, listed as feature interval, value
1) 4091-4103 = 4.7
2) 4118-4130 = 1.0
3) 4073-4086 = 0.9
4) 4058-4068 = -0.1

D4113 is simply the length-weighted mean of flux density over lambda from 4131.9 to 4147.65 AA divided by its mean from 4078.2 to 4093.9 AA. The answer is 1.09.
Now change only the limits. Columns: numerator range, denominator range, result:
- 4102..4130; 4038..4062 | 0.79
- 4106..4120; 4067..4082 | 0.85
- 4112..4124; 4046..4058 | 0.88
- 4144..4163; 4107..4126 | 1.18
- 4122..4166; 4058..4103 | 1.15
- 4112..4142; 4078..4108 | 1.24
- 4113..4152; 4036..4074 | 0.97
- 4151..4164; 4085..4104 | 1.41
